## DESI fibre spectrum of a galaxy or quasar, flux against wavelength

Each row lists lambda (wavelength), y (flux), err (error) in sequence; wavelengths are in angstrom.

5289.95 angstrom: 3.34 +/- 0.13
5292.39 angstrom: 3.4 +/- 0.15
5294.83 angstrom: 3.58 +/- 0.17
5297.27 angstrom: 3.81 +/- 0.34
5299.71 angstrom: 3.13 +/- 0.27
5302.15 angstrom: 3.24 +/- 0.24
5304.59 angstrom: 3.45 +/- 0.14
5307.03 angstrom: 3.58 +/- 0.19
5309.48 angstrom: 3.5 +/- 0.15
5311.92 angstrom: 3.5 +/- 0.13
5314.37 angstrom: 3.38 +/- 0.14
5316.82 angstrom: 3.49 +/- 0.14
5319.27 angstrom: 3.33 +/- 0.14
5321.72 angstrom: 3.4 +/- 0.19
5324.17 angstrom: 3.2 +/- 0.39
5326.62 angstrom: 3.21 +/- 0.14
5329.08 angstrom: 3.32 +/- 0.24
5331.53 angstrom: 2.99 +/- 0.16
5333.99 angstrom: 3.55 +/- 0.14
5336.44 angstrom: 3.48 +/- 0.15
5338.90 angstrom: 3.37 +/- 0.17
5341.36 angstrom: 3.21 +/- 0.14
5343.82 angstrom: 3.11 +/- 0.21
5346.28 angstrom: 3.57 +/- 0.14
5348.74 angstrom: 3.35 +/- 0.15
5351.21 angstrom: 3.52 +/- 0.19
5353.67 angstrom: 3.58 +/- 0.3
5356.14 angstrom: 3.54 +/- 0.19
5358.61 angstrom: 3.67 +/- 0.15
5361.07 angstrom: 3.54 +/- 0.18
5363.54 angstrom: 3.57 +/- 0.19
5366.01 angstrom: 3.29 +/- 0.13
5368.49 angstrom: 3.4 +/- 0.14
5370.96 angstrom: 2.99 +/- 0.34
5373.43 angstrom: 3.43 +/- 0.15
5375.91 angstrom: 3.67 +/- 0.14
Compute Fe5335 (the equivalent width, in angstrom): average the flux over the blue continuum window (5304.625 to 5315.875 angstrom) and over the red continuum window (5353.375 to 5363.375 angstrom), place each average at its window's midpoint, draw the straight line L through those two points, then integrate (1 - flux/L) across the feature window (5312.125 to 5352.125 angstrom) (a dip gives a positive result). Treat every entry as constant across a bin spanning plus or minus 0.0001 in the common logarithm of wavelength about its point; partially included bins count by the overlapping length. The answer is 2.08 angstrom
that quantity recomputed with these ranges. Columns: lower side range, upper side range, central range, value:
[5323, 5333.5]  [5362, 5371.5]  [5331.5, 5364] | -1.7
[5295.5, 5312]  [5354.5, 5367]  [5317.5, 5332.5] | 1.0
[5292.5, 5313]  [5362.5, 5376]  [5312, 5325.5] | 0.3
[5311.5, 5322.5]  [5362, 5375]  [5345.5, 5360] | -0.7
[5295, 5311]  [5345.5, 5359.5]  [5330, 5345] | 1.0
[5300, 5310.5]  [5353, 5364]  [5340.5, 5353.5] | 0.6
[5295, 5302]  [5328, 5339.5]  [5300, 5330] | 0.2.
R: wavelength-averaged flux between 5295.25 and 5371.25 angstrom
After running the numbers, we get 3.4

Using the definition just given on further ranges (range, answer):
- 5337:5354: 3.38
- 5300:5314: 3.43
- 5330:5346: 3.3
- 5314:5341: 3.33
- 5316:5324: 3.38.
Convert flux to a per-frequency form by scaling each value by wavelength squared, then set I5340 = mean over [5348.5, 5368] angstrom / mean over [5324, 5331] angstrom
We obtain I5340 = 1.1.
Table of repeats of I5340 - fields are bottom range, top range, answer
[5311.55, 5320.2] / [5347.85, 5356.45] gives 1.04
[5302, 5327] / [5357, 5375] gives 1.02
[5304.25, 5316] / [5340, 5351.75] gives 0.97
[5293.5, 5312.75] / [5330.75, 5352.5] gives 0.98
